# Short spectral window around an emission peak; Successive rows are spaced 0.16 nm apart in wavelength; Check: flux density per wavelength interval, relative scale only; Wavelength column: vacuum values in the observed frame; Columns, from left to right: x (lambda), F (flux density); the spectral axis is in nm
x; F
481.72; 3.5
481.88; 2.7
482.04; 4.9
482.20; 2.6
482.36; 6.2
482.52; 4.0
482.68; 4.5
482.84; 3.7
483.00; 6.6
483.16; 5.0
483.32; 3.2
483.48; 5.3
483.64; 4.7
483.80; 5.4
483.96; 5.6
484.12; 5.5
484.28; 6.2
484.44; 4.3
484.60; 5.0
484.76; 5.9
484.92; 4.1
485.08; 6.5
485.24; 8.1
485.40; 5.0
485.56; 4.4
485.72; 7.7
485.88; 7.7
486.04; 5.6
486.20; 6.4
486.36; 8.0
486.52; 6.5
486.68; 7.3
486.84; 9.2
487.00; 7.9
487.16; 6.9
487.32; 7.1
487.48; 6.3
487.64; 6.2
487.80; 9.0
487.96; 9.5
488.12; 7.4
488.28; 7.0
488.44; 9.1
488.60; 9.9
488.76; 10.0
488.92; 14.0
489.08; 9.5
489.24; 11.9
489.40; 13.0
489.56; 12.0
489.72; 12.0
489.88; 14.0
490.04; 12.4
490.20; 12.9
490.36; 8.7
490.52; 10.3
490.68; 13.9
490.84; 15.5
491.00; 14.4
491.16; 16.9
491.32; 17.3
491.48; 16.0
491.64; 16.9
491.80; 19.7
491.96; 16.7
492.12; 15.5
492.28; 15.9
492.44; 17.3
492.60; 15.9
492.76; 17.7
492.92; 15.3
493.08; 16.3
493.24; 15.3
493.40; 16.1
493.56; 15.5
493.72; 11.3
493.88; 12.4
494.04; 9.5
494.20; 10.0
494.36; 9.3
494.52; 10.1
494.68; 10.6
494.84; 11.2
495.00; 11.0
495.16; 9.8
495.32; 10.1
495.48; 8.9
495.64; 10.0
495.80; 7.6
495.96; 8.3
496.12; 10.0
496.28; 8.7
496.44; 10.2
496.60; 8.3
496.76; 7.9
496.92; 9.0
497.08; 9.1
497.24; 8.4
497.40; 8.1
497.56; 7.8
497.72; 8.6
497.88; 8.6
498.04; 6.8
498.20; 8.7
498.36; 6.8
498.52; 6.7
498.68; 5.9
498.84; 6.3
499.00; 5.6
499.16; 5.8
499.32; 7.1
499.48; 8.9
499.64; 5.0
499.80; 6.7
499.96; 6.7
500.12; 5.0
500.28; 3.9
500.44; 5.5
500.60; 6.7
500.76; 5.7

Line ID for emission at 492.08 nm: C IV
